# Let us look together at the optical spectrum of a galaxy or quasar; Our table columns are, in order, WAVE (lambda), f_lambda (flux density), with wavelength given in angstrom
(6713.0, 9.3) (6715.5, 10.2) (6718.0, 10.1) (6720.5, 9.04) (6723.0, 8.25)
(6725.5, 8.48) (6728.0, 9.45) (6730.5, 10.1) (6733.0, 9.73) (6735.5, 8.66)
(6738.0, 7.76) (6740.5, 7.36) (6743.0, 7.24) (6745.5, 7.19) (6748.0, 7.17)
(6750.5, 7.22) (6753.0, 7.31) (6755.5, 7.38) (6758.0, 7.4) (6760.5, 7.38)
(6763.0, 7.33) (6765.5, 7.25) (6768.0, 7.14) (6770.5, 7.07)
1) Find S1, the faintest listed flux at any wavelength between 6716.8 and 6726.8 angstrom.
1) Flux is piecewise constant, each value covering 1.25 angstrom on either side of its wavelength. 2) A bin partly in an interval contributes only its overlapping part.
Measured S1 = 8.25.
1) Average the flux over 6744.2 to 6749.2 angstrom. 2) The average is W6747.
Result 7.18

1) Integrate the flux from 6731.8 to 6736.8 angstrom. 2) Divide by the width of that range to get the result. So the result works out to 9.18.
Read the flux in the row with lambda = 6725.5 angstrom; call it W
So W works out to 8.48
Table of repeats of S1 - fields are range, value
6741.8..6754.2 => 7.17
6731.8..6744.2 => 7.24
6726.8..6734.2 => 9.45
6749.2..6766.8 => 7.22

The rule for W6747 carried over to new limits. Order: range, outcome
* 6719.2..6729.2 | 8.81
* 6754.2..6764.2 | 7.37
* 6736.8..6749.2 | 7.34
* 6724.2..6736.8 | 9.27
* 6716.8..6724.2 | 9.13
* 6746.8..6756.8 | 7.27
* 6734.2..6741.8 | 7.93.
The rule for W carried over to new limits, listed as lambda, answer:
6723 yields 8.25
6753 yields 7.31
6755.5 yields 7.38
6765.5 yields 7.25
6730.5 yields 10.1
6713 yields 9.3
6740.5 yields 7.36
